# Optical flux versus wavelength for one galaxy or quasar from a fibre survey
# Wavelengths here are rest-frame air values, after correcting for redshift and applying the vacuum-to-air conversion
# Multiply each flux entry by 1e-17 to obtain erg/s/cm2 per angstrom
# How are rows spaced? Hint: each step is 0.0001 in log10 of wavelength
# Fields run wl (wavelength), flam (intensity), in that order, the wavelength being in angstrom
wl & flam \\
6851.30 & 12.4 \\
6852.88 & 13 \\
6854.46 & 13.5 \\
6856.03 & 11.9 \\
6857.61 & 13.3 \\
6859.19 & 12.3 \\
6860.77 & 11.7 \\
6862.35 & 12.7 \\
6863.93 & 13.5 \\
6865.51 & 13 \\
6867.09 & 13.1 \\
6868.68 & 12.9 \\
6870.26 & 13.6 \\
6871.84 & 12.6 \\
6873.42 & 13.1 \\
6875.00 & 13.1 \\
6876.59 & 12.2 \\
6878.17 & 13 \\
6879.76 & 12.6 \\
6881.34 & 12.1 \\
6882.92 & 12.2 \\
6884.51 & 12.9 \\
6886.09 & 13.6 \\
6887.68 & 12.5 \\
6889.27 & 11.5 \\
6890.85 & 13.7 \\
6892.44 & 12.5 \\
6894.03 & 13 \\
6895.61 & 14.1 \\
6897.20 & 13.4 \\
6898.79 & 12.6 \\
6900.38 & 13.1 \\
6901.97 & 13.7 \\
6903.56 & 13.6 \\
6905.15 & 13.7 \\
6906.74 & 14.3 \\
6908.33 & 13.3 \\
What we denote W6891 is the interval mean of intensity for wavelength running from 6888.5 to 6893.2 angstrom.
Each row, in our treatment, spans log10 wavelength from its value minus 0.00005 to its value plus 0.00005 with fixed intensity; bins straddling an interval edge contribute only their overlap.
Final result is 12.6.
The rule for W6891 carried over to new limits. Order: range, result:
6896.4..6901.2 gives 13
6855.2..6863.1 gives 12.4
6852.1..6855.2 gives 13.2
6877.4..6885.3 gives 12.6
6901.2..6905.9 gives 13.7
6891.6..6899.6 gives 13.1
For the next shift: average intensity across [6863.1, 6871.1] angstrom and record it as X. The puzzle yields 13.2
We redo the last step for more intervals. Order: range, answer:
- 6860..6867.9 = 12.8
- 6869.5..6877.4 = 12.9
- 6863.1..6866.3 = 13.2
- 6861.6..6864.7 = 13.1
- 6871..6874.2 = 12.9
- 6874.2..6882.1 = 12.6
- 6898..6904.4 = 13.2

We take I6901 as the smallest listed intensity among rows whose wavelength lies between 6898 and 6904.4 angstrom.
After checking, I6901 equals 12.6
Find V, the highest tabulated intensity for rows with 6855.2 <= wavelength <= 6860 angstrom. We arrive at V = 13.3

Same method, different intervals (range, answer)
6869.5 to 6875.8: 13.6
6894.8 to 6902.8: 14.1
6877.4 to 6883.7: 13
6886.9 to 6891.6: 13.7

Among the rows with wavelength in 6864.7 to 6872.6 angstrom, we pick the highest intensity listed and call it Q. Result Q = 13.6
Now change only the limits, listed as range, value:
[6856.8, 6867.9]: 13.5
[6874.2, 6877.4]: 13.1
